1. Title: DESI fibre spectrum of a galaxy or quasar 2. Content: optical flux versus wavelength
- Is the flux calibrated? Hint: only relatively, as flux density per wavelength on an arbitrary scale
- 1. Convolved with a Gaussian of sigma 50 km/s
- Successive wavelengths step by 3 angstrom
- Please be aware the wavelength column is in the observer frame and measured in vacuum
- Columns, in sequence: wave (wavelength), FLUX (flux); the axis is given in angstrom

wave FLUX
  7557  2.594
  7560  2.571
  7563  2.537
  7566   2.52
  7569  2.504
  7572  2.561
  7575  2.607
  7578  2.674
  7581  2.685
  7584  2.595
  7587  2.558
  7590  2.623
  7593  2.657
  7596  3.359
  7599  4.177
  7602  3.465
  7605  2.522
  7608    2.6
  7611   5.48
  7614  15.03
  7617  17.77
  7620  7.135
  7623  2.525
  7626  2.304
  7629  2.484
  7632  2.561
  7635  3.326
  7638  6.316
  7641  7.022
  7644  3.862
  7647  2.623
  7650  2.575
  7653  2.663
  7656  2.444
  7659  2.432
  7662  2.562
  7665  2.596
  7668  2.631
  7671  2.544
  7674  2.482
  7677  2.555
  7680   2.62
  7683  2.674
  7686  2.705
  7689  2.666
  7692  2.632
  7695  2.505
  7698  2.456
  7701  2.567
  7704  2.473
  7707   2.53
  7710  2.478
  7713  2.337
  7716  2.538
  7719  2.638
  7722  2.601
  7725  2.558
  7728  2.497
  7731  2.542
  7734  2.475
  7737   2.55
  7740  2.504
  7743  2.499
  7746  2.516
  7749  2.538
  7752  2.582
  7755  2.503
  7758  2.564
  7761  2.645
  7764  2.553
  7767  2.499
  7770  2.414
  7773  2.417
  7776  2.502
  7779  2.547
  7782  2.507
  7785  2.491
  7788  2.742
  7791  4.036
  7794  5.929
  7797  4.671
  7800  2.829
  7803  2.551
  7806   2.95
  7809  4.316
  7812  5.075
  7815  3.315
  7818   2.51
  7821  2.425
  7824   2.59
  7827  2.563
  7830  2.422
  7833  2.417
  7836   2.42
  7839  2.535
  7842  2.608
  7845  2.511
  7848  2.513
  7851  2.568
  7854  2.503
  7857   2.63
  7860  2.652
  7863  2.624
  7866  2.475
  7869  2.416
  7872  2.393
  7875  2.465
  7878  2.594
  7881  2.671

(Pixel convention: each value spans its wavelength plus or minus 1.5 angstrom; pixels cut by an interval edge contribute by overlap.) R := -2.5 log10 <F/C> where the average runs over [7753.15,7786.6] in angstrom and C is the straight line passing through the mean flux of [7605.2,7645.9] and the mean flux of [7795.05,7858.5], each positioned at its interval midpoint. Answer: 0.436 mag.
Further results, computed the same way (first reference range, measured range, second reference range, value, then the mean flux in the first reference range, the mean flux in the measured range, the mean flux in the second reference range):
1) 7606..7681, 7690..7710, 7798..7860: 0.47 mag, 4.37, 2.53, 2.82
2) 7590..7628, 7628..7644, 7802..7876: 0.20 mag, 5.59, 4.35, 2.74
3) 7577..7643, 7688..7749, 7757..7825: 0.43 mag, 4.73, 2.53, 3.1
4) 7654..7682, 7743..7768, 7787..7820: 0.28 mag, 2.55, 2.55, 3.72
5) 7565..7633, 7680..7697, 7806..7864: 0.37 mag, 4.26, 2.63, 2.81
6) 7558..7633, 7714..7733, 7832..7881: 0.29 mag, 4.1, 2.55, 2.53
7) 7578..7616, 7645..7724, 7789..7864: 0.43 mag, 4.27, 2.57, 3.05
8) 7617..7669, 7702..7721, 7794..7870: 0.36 mag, 3.84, 2.5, 2.91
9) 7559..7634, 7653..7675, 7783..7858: 0.43 mag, 4.11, 2.54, 3.04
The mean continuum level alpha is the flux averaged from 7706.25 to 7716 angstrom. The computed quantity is 2.46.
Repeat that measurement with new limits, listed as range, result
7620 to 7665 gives 3.37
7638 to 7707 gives 2.9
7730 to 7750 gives 2.52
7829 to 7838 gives 2.43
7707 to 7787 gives 2.52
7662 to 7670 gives 2.6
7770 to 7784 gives 2.48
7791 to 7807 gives 3.84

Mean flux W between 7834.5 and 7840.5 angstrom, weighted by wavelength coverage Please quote 2.48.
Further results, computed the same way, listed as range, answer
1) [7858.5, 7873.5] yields 2.51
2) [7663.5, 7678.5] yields 2.56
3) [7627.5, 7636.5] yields 2.79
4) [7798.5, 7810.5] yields 3.16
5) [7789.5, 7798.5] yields 4.88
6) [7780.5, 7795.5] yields 3.54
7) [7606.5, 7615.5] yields 7.7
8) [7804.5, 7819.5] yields 3.63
